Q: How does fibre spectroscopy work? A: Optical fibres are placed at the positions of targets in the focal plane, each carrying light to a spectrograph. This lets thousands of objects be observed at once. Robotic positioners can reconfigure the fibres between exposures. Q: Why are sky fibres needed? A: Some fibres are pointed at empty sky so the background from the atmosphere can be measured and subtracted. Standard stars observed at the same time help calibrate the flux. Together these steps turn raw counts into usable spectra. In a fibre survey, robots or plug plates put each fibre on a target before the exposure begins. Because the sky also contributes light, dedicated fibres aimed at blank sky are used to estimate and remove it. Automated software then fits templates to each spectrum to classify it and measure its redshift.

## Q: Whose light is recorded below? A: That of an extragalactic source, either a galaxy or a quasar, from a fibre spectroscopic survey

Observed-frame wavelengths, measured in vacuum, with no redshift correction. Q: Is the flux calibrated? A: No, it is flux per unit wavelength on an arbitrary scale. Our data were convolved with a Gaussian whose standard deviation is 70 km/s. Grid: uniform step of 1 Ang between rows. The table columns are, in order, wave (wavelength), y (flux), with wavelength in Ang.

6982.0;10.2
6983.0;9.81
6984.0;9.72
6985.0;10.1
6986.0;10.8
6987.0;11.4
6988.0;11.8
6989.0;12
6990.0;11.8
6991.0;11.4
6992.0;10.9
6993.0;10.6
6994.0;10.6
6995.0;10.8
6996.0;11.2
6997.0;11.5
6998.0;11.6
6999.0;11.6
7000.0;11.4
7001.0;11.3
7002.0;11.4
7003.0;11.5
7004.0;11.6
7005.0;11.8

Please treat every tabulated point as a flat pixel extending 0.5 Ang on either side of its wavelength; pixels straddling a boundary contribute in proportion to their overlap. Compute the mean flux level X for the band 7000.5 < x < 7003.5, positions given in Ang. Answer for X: 11.4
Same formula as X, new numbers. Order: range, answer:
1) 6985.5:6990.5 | 11.6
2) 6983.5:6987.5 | 10.5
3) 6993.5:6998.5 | 11.1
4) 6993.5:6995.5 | 10.7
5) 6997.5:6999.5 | 11.6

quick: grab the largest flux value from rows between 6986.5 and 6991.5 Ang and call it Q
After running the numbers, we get 12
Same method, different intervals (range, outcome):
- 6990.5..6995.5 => 11.4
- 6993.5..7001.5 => 11.6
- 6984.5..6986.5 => 10.8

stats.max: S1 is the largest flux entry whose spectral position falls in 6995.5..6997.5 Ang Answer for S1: 11.5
